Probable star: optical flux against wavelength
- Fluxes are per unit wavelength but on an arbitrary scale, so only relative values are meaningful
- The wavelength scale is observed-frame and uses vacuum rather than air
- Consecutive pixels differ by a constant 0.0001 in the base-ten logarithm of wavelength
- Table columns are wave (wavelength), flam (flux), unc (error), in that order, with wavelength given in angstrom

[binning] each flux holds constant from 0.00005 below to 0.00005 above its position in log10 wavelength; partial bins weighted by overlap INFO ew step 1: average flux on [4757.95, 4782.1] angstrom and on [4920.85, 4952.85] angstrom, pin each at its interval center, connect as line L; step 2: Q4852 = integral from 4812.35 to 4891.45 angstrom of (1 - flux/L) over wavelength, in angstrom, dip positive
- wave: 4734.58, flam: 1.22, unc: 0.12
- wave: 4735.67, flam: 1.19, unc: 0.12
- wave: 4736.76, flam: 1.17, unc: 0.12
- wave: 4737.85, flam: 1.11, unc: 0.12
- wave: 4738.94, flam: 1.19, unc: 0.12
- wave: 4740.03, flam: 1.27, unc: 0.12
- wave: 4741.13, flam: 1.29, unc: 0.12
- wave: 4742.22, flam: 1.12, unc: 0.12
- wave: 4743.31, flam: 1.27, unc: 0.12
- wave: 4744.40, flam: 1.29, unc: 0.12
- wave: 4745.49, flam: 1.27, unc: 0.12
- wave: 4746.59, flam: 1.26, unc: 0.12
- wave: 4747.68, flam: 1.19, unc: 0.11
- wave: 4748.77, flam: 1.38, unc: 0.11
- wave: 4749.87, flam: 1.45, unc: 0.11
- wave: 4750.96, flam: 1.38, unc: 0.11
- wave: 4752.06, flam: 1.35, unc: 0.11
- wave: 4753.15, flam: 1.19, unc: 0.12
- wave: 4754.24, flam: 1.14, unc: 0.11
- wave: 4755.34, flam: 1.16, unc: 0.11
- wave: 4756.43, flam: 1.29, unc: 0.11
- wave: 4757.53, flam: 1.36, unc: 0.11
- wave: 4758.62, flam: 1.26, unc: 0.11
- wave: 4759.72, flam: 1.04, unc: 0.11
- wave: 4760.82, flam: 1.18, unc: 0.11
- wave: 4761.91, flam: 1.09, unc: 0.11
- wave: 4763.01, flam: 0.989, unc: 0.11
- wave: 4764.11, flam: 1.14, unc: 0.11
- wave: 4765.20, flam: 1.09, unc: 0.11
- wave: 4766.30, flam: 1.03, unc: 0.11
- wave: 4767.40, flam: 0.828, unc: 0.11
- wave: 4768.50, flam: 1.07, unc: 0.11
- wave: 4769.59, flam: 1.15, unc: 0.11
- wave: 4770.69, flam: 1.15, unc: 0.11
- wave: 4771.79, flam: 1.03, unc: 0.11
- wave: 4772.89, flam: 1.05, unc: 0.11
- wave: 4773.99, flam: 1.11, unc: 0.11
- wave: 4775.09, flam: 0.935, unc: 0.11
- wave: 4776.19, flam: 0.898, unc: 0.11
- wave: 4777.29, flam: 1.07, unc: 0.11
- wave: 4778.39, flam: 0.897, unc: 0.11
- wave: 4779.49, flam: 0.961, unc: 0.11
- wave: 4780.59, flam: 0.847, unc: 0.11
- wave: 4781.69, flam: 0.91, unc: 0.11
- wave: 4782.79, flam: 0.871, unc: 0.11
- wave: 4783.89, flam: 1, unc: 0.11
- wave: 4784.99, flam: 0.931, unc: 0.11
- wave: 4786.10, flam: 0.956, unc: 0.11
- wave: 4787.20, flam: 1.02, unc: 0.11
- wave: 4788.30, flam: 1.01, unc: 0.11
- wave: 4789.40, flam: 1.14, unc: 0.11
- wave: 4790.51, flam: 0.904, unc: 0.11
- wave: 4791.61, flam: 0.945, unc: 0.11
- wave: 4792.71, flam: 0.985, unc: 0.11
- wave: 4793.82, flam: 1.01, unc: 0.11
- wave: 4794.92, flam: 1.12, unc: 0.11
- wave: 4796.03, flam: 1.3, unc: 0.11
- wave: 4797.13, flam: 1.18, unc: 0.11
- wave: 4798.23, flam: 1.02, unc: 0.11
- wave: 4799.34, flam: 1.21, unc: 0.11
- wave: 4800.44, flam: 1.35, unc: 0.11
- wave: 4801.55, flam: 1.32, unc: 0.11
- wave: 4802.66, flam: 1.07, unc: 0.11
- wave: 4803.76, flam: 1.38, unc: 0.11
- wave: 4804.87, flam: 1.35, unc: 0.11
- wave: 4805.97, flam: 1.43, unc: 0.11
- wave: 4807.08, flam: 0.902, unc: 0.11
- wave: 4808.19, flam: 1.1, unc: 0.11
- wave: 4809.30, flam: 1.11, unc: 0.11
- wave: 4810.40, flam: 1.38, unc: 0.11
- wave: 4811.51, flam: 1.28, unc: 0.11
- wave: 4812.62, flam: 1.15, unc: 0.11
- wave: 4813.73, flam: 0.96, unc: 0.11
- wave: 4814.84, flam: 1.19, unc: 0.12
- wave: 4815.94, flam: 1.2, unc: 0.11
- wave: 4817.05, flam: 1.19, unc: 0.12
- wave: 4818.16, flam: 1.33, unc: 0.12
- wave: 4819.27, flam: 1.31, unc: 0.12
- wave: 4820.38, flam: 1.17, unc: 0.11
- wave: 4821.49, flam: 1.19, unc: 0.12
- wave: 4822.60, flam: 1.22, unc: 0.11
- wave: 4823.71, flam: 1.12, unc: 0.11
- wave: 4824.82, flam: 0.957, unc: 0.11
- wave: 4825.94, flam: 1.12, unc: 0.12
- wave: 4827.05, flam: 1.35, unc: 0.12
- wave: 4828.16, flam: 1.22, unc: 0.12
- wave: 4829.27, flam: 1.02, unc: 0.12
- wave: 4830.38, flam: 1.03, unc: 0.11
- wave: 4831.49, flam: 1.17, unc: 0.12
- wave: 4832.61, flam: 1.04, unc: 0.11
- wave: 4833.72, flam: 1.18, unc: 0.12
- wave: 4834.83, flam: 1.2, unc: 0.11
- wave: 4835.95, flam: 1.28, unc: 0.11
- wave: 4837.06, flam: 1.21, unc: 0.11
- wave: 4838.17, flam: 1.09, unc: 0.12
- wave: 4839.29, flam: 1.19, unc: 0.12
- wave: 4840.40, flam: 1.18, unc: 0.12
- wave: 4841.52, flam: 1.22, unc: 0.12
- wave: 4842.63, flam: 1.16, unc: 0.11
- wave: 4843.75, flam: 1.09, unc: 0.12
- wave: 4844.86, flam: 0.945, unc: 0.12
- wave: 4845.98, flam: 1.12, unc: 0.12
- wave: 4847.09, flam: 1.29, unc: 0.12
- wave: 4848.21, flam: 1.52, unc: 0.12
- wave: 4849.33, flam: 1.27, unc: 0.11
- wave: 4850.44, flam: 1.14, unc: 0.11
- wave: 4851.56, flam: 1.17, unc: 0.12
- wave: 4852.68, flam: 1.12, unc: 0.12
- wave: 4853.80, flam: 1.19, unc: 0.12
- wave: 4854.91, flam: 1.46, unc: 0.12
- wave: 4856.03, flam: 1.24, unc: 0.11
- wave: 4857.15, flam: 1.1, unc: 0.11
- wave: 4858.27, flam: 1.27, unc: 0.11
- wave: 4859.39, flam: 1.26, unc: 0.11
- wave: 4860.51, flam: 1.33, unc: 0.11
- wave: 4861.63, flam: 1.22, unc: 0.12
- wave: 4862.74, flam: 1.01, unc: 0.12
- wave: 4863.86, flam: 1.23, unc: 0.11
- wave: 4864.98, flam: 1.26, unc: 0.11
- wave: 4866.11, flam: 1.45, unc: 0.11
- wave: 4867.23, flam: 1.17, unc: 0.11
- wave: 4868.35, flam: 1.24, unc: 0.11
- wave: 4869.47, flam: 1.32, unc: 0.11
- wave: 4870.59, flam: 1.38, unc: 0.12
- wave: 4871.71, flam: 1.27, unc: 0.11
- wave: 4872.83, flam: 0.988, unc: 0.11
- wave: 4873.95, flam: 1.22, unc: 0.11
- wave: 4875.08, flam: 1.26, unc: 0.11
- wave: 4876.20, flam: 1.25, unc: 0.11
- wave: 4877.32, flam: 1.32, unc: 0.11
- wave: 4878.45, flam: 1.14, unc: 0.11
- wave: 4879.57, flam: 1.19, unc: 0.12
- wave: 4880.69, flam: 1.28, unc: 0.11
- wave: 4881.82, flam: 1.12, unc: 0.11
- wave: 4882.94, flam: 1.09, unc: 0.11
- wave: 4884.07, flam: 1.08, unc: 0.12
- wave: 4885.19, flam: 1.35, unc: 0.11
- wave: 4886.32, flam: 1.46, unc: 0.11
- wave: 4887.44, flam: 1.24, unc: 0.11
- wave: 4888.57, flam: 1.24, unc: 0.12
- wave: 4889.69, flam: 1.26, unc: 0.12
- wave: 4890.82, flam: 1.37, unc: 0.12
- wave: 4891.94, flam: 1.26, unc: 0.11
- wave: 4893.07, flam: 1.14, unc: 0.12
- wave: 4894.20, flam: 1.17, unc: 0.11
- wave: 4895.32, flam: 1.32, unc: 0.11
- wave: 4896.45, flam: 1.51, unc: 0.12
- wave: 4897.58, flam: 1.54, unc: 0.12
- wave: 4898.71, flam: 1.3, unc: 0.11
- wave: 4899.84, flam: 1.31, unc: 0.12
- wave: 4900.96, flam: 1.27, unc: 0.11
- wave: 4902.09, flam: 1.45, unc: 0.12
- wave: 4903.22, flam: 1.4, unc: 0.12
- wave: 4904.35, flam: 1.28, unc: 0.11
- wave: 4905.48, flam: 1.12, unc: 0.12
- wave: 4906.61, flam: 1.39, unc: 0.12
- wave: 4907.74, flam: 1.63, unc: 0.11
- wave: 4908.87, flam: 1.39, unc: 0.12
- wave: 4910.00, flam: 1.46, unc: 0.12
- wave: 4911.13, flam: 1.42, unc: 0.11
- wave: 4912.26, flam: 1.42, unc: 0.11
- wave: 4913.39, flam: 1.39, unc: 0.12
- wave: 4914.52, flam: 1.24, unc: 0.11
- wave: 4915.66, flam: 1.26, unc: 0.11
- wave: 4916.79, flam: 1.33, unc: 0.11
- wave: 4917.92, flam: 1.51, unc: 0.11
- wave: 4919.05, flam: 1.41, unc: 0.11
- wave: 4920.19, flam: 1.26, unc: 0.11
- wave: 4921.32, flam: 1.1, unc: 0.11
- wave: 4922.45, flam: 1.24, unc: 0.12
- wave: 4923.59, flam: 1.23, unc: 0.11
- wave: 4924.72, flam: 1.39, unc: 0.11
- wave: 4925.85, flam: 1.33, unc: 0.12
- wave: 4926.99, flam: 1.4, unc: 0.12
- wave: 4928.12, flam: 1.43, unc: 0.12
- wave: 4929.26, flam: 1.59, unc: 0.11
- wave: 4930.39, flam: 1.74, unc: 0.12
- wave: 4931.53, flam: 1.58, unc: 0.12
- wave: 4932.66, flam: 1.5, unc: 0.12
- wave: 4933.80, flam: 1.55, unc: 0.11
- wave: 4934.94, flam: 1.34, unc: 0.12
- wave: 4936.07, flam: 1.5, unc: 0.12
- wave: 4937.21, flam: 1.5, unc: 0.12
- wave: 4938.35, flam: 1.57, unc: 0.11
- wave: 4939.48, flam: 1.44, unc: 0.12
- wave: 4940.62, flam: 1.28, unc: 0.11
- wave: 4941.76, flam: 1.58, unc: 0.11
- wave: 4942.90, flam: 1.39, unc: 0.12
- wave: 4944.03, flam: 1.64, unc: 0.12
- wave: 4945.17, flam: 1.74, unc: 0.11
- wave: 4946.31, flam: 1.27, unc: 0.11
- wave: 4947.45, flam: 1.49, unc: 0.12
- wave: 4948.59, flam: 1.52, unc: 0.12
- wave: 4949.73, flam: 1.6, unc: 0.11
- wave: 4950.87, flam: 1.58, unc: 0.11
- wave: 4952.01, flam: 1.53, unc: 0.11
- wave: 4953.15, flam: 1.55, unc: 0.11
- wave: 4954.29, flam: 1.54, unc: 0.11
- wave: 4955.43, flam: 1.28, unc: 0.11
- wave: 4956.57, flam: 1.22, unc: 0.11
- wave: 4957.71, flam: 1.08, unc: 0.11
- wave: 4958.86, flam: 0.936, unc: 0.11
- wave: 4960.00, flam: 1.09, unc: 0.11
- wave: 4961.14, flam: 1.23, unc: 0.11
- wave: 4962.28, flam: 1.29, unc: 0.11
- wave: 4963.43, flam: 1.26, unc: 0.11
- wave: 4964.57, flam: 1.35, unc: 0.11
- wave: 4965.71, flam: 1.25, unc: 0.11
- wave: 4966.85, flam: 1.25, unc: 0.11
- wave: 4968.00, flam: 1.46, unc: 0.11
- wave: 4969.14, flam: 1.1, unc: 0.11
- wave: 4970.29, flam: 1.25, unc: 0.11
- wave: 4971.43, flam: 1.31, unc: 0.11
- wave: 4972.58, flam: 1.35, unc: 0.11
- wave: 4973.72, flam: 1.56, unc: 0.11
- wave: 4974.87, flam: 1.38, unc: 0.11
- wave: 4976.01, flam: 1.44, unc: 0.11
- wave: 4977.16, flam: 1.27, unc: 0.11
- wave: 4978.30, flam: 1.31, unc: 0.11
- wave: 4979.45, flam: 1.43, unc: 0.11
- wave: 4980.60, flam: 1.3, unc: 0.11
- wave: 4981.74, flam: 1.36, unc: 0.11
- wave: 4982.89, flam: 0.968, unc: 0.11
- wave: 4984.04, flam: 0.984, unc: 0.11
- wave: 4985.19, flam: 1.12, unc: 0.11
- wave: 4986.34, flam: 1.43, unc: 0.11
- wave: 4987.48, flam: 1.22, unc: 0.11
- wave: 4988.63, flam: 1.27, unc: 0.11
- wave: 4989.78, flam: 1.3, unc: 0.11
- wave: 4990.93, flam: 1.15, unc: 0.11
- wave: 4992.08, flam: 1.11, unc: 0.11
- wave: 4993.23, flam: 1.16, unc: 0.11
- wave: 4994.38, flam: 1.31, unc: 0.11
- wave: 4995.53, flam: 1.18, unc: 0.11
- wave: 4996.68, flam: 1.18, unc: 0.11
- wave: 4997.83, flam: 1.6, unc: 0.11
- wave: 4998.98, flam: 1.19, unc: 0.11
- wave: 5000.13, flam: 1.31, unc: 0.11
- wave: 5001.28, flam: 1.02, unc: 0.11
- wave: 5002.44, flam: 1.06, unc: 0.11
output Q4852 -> 2.6 angstrom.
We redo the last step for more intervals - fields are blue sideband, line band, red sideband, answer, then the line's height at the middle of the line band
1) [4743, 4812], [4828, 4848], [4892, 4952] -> 1.5 angstrom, 1.25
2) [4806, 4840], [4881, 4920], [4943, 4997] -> -2.6 angstrom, 1.24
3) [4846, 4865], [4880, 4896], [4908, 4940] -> 0.9 angstrom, 1.32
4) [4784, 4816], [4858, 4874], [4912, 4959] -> 0.4 angstrom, 1.27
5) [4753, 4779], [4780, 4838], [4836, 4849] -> 0.7 angstrom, 1.14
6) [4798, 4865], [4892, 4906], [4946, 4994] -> -0.8 angstrom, 1.24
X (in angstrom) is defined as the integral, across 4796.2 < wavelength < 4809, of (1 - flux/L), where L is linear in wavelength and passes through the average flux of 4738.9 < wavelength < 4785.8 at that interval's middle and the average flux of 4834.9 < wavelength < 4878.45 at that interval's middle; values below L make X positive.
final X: -0.5 angstrom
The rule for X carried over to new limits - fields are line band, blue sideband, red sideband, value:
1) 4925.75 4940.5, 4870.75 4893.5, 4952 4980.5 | -2.56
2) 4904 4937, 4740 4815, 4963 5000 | -4.40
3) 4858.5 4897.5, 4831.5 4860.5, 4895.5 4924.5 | 0.78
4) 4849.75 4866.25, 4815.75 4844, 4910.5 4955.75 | 0.27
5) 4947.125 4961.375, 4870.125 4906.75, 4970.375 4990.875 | -0.82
